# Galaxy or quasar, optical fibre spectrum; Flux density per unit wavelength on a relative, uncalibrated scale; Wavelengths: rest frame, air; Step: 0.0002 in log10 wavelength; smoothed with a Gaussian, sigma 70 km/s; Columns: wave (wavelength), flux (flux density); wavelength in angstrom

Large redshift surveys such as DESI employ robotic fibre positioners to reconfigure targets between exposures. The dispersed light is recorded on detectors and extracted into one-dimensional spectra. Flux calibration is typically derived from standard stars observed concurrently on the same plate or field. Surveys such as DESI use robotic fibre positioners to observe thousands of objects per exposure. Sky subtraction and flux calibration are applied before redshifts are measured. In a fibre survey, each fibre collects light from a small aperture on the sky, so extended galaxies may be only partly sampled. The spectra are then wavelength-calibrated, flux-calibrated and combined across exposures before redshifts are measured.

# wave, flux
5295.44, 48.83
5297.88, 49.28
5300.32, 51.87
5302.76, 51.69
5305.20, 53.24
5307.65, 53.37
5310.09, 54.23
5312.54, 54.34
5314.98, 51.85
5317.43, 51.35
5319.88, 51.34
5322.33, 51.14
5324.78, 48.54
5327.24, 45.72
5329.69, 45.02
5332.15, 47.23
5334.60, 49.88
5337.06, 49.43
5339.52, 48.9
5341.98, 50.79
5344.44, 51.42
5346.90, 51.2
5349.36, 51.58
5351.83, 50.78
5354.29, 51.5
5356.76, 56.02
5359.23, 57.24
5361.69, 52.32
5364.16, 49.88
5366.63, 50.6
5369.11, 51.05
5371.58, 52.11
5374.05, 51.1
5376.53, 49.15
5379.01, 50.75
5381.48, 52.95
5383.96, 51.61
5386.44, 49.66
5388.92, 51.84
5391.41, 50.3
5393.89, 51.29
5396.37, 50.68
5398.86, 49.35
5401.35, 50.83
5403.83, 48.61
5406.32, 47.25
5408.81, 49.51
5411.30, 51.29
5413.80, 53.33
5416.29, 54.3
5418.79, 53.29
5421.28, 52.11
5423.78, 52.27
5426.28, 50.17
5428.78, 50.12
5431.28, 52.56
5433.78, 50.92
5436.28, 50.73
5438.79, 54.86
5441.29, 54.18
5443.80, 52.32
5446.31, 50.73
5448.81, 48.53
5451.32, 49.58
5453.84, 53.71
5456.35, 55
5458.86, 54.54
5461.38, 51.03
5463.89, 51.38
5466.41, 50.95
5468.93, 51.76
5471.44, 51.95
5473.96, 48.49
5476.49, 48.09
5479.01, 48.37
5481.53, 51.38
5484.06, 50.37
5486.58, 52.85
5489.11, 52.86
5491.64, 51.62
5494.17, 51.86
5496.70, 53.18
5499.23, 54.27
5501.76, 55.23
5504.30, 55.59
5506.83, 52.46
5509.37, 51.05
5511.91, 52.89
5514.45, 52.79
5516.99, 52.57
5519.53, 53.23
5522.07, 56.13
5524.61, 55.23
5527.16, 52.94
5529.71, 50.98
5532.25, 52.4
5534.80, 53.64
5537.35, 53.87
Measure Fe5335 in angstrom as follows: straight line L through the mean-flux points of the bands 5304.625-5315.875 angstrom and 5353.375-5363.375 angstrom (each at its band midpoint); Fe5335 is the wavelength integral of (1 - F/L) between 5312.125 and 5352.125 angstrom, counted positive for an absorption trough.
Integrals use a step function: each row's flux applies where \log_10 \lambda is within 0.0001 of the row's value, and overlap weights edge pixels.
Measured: 2.9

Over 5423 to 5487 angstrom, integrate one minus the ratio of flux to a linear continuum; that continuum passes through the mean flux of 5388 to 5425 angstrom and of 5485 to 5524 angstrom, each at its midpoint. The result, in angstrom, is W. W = 0.9 angstrom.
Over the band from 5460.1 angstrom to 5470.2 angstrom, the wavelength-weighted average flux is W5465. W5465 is 51.3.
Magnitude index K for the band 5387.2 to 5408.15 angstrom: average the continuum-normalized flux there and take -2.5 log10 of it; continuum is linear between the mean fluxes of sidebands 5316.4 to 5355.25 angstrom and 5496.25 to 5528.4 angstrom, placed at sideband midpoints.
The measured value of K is 0.02 mag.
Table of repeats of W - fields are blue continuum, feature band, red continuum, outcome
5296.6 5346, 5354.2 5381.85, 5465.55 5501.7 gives -0.69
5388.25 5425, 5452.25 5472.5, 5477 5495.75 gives -0.52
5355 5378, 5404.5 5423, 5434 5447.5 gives 0.29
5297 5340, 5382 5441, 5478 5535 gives 0.45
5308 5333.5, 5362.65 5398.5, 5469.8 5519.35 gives -0.05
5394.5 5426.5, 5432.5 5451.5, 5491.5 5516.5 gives 0.06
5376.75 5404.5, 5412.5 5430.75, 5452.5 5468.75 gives -0.24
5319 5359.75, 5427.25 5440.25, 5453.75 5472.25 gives 0.04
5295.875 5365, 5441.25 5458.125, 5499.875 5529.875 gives 0.24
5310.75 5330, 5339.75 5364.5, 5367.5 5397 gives -0.76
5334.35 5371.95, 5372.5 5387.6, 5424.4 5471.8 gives 0.22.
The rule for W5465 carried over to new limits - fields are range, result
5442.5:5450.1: 50.6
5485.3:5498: 52.5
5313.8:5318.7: 51.6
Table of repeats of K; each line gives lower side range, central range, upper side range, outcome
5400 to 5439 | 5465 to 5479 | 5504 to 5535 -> 0.05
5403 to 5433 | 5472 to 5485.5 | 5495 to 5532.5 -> 0.07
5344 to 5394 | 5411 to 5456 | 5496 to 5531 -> 0.01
